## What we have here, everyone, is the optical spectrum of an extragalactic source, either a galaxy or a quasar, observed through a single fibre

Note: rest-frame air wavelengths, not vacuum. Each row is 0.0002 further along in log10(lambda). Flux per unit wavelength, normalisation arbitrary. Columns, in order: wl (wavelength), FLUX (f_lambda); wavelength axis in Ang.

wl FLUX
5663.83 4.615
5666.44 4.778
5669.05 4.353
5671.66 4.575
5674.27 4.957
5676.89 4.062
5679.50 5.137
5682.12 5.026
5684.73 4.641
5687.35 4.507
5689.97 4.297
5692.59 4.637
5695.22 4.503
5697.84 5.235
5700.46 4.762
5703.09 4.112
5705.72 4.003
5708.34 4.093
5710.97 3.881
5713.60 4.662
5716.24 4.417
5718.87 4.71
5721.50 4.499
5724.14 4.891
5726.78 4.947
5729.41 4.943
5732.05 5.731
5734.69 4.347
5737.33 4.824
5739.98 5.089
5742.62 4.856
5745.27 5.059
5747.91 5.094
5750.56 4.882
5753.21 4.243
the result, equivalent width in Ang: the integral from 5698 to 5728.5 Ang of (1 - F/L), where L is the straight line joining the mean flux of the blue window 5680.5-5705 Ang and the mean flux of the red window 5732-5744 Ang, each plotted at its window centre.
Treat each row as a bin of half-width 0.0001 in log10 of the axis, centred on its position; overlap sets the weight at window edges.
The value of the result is 1.6 Ang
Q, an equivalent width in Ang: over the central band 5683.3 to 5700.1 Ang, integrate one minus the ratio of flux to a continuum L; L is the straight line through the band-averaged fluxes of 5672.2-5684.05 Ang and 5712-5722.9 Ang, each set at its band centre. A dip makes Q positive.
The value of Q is 0.2 Ang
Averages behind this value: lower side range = 4.77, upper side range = 4.55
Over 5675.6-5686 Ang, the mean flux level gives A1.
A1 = 4.72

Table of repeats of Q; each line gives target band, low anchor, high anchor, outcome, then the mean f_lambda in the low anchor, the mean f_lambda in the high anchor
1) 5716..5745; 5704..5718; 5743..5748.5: -1.2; 4.22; 5.04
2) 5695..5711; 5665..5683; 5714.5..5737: 1.2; 4.69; 4.81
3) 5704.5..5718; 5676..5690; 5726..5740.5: 1.7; 4.66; 4.98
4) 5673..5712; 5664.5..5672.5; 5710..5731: 0.7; 4.57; 4.65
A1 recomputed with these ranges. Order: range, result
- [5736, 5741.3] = 4.95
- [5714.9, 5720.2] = 4.56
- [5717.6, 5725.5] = 4.7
